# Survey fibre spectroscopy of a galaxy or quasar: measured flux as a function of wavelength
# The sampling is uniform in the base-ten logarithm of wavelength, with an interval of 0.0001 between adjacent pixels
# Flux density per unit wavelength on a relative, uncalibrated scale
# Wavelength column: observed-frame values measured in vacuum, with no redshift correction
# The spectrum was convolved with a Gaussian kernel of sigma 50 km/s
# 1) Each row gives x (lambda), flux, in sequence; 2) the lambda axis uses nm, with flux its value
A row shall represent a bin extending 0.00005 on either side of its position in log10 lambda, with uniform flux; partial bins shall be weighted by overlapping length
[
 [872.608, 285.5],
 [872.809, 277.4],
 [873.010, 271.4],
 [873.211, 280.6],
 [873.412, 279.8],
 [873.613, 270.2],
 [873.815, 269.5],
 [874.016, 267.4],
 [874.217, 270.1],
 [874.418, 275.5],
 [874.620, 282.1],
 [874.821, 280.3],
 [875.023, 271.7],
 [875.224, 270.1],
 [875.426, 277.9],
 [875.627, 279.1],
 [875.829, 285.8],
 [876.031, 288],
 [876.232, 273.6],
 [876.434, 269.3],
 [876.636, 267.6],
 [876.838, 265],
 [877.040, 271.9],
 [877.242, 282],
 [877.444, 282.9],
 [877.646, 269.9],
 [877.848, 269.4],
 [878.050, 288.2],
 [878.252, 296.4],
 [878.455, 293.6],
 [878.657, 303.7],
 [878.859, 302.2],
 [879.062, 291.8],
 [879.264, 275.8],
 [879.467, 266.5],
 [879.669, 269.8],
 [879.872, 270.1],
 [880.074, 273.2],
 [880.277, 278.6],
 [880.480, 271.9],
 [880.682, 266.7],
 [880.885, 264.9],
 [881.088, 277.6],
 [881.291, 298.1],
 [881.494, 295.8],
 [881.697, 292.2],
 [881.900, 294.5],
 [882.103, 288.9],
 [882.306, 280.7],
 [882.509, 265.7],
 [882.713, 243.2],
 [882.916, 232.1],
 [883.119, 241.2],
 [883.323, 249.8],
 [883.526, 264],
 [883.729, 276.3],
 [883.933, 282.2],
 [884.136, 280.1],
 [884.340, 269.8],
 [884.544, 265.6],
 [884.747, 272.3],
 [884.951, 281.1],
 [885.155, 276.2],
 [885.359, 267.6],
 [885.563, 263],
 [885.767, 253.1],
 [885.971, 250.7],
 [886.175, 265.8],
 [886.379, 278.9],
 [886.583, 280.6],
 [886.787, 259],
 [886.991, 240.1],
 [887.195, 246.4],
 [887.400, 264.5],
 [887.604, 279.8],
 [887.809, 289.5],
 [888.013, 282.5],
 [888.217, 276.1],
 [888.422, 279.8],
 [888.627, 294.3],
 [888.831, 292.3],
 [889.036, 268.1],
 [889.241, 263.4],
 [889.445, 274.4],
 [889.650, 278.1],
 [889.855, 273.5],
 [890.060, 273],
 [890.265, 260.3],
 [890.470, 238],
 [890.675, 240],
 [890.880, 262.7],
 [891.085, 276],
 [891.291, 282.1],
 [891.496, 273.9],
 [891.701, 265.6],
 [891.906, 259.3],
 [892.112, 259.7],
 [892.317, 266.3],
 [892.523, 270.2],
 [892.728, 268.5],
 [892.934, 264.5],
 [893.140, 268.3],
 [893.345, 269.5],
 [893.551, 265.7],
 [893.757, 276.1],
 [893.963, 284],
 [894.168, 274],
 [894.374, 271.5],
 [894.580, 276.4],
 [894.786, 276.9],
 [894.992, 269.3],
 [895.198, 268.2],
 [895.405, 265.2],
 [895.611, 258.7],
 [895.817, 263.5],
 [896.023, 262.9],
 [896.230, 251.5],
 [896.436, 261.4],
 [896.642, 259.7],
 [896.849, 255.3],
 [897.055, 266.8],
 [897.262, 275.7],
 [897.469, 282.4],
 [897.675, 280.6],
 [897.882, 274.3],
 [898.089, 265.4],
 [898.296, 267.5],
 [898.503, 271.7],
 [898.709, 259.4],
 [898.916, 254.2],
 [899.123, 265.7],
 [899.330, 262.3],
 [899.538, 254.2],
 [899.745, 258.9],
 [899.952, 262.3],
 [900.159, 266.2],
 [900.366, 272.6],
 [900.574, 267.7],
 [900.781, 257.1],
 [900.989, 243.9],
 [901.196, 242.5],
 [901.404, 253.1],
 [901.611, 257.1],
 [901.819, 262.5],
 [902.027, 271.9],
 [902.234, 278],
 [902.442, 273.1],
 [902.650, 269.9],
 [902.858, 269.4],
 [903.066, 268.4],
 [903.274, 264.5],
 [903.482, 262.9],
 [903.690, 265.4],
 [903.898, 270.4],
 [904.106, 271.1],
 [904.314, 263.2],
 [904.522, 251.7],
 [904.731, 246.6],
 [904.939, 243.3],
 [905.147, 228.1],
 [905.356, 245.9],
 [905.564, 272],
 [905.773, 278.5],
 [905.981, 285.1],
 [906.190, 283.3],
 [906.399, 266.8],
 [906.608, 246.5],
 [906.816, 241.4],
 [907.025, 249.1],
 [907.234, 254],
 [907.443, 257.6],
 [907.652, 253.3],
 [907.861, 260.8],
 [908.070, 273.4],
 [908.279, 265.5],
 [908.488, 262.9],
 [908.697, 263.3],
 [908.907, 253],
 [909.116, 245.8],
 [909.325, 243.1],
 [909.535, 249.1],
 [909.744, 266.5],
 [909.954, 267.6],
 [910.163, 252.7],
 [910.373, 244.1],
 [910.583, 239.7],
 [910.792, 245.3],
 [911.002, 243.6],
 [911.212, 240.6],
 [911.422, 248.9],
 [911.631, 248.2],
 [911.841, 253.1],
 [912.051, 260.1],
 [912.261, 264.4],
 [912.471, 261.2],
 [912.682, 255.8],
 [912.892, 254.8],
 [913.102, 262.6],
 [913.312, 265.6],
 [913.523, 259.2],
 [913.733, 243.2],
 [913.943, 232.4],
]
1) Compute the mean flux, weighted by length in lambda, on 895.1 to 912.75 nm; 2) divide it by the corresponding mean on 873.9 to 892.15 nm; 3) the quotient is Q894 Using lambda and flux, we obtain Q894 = 1.0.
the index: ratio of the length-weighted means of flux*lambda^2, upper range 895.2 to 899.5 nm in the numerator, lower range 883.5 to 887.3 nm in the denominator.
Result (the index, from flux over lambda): 1.0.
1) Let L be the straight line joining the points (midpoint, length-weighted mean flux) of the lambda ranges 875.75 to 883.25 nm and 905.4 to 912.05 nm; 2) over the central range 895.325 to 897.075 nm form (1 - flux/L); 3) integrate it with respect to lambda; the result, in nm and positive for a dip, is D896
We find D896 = 0.03 nm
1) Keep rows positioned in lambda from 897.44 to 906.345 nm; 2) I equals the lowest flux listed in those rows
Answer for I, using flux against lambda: 228.1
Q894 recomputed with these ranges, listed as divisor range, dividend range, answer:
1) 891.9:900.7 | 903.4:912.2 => 0.96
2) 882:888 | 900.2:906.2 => 0.99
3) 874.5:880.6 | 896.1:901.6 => 0.94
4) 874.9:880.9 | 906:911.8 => 0.92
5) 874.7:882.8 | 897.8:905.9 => 0.94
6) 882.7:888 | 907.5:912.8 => 0.96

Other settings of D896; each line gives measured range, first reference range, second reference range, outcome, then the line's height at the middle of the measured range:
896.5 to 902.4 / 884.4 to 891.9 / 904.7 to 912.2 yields -0.06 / 261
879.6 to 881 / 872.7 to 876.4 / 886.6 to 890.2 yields 0.02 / 275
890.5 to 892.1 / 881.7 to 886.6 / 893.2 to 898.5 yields 0.03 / 269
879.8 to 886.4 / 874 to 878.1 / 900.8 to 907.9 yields 0.03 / 272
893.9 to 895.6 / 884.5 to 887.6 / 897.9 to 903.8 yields -0.05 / 264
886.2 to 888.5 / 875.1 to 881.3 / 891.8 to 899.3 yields 0.02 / 273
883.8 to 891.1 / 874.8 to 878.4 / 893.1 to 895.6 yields 0.12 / 274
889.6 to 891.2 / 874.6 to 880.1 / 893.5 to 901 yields 0.05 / 271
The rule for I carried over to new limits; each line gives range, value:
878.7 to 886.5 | 232.1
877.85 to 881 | 264.9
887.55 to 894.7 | 238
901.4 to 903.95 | 253.1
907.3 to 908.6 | 253.3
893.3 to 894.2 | 265.7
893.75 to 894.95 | 271.5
